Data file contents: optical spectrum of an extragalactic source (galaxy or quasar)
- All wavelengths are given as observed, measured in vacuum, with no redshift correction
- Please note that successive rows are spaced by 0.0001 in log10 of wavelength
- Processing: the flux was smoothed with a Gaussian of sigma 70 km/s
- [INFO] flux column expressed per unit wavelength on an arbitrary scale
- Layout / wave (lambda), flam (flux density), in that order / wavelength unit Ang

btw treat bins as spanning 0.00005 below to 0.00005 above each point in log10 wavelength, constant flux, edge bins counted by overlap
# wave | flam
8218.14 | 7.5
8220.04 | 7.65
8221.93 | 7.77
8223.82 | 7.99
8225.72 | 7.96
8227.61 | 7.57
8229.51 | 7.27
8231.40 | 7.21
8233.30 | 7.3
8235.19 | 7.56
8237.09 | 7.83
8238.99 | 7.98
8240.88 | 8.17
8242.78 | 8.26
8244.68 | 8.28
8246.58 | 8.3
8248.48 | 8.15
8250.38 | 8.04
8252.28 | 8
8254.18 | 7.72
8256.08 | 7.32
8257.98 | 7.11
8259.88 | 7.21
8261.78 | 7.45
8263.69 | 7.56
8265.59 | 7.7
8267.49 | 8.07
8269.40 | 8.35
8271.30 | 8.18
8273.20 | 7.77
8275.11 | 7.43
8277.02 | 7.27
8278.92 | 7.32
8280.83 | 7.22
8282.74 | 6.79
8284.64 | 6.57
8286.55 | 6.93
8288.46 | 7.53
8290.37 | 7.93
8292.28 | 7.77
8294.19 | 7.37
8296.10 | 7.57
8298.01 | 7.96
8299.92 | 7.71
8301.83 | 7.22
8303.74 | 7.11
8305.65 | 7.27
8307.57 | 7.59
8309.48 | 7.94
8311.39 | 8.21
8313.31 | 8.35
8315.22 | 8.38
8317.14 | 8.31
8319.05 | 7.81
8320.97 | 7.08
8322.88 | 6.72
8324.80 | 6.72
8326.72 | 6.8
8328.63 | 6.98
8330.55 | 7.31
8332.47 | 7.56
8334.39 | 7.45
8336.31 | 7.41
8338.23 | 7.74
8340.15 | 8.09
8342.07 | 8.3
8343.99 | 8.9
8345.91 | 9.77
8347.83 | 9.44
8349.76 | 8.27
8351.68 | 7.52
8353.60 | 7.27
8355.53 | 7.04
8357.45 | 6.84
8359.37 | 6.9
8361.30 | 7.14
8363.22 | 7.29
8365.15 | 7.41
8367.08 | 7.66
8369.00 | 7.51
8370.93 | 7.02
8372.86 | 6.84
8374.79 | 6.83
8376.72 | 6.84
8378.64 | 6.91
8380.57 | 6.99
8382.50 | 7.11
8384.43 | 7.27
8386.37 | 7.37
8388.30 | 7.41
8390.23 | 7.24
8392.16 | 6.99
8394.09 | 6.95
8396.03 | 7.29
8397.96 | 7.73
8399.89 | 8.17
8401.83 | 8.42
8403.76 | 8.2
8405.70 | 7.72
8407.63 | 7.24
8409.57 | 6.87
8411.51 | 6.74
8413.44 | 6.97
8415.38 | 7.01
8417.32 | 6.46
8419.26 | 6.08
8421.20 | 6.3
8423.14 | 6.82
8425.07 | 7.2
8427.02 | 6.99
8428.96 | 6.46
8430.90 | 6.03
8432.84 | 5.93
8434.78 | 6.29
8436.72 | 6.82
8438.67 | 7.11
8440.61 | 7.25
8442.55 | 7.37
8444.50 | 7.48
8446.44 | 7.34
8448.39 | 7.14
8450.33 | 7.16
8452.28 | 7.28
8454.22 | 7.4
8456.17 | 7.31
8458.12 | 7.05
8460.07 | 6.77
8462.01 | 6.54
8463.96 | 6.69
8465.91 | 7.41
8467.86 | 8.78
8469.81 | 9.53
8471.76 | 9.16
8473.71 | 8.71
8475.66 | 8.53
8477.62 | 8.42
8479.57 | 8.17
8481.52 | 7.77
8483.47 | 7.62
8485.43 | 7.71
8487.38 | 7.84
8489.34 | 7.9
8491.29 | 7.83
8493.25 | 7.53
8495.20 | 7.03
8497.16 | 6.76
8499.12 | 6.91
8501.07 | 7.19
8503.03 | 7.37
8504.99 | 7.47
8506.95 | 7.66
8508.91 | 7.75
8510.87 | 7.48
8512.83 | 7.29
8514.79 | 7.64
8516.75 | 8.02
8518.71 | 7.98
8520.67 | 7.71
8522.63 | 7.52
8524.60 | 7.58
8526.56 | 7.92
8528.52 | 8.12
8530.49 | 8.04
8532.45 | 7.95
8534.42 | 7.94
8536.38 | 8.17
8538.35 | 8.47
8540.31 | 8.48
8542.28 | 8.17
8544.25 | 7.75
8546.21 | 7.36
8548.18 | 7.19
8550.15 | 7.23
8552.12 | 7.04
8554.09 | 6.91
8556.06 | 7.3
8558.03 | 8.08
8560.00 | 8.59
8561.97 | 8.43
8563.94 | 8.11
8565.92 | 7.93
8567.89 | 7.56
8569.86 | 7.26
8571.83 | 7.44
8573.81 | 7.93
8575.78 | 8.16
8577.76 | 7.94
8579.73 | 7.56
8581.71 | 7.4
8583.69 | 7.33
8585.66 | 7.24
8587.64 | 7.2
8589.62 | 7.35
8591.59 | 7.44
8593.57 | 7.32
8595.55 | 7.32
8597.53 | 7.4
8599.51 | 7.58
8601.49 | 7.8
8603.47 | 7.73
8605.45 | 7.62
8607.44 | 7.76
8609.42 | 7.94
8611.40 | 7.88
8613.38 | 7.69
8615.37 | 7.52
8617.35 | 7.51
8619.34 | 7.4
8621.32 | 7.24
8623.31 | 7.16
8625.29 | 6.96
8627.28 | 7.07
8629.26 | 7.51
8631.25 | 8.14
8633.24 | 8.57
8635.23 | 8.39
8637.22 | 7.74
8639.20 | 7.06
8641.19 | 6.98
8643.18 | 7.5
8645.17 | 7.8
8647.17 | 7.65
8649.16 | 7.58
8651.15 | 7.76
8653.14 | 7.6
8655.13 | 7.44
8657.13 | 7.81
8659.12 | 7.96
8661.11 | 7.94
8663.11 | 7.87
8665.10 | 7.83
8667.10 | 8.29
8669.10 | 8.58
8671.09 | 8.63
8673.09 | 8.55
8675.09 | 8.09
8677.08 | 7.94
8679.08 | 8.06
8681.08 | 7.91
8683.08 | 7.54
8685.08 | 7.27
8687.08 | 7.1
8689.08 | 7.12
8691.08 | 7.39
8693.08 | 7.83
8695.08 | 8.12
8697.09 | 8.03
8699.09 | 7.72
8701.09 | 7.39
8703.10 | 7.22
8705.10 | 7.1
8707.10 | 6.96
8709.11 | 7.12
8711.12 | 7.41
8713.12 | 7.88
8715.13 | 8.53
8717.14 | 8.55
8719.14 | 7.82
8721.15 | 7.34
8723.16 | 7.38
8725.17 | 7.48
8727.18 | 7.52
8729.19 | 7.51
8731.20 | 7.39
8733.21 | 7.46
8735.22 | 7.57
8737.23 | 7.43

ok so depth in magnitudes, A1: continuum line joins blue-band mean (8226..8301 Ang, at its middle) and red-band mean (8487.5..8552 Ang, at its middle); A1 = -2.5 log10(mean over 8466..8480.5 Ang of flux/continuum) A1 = -0.14 mag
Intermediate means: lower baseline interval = 7.64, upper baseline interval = 7.66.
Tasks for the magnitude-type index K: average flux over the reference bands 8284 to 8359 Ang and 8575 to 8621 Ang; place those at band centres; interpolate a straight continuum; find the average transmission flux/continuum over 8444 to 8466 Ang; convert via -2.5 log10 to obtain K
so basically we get 0.07 mag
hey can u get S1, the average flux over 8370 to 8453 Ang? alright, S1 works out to 7.06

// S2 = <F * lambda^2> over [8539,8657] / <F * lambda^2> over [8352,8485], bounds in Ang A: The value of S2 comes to 1.1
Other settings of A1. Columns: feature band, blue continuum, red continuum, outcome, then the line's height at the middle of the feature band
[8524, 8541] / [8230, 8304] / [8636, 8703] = -0.051 mag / 7.71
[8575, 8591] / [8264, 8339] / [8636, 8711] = 0.019 mag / 7.65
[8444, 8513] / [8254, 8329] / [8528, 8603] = 0.003 mag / 7.64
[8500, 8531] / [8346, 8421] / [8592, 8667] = -0.026 mag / 7.48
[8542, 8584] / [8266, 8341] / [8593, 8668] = -0.006 mag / 7.62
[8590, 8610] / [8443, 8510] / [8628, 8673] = 0.030 mag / 7.79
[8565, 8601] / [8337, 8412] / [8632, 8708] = 0.022 mag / 7.68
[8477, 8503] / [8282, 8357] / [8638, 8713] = 0.014 mag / 7.67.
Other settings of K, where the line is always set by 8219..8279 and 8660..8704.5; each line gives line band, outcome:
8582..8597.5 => 0.07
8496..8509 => 0.08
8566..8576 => 0.02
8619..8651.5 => 0.04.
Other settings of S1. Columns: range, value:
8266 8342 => 7.54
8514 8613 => 7.72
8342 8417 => 7.45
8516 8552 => 7.85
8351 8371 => 7.24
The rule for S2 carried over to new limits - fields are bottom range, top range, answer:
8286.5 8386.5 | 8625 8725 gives 1.11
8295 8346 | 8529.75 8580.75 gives 1.07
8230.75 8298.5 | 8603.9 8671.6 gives 1.10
